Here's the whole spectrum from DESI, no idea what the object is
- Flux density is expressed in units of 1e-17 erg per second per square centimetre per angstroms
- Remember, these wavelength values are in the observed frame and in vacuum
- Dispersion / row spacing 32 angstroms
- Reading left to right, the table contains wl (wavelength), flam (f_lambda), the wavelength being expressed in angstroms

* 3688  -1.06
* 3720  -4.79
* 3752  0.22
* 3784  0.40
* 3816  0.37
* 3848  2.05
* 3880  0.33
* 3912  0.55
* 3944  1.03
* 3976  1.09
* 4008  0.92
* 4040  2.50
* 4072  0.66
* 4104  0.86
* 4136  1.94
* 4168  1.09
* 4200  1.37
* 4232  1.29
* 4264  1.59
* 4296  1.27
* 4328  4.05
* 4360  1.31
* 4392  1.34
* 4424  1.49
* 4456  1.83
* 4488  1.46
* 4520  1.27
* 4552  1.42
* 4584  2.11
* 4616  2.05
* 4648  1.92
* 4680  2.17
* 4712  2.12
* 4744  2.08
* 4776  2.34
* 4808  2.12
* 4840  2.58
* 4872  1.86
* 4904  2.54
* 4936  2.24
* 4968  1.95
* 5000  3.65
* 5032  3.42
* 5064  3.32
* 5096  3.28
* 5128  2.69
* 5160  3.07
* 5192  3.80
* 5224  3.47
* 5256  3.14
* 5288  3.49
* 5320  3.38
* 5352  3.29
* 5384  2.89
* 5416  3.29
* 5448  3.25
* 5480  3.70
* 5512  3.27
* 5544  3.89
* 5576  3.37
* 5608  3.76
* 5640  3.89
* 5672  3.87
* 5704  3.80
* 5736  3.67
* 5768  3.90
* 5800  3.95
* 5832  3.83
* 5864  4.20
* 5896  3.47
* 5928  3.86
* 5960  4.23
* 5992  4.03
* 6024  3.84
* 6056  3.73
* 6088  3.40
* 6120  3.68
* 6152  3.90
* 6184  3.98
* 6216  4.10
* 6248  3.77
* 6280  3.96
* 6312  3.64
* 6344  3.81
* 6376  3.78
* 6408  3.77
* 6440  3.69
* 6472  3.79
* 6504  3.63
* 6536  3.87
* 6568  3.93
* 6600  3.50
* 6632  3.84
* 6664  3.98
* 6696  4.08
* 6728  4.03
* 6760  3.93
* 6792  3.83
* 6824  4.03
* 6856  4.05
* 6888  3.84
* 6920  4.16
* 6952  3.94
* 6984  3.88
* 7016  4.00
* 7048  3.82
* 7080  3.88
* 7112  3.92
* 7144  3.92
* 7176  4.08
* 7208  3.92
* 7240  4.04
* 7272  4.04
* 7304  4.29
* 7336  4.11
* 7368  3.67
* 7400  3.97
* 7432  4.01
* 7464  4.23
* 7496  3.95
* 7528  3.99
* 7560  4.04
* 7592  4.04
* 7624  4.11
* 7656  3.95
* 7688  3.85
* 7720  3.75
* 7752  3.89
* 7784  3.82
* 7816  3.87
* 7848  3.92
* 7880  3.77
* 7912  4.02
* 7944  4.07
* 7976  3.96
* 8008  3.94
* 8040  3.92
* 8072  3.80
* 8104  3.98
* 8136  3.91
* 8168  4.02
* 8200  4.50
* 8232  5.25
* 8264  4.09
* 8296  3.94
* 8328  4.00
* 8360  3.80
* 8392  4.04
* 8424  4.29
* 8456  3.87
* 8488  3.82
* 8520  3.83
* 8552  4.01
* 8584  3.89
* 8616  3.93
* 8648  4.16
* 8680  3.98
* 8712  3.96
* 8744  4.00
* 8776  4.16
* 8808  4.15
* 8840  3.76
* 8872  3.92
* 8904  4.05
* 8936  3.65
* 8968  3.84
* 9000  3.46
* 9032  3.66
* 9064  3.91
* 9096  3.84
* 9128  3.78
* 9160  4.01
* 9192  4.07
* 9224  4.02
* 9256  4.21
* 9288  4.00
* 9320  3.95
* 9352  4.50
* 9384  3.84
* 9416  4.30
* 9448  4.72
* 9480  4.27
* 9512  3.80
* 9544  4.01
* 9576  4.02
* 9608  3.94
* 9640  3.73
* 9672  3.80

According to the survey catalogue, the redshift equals 0.252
